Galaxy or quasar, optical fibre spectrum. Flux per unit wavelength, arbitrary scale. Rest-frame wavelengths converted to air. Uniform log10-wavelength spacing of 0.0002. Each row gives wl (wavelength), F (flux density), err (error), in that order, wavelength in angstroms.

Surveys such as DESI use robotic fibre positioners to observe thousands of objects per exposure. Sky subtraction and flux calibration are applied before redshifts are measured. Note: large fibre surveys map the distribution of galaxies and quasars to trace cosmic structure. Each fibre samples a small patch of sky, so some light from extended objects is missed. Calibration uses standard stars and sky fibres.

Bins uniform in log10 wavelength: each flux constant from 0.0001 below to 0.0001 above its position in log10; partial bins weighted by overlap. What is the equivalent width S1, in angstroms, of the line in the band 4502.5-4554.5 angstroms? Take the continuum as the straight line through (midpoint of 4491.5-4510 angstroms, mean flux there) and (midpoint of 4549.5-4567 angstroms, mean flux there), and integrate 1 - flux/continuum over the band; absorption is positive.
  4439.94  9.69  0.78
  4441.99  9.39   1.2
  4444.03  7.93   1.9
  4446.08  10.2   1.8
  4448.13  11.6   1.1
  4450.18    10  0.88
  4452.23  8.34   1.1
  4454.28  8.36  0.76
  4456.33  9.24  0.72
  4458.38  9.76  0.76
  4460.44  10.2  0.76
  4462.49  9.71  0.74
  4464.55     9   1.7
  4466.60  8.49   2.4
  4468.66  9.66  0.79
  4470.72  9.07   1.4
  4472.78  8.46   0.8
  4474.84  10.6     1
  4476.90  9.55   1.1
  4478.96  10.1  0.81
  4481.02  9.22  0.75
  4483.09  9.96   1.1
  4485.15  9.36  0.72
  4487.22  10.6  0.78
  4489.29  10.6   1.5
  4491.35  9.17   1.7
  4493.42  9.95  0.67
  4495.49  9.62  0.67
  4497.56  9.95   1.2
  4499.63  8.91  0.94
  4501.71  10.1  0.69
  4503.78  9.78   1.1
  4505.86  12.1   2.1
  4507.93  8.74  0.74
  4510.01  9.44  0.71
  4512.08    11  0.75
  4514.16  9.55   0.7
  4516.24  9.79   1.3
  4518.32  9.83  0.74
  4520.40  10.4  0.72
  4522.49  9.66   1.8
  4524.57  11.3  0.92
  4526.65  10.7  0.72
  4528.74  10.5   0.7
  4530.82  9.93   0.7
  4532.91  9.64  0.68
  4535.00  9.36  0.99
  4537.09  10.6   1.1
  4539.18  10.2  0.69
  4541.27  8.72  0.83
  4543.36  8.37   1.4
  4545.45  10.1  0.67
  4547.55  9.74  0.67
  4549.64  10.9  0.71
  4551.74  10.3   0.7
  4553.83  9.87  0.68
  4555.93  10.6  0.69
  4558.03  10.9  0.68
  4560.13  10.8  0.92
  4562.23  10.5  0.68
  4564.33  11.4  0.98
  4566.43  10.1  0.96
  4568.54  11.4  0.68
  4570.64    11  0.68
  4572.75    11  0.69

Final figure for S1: 0.9 angstroms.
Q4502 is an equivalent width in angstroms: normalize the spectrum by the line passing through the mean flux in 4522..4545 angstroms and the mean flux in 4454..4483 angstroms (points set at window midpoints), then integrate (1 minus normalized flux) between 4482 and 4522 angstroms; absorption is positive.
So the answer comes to -1.0 angstroms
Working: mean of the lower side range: 9.43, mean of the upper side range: 9.92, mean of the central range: 9.93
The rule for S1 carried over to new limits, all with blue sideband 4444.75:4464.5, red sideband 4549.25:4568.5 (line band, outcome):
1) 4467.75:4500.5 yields 0.8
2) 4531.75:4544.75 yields 1.2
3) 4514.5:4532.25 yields 0.1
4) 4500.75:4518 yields 0.2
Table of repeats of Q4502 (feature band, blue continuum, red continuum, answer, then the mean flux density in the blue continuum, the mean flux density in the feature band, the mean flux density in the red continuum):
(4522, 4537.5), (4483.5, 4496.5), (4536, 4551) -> -0.6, 9.89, 10.2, 9.81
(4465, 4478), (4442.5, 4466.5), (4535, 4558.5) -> 0.3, 9.45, 9.3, 9.98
